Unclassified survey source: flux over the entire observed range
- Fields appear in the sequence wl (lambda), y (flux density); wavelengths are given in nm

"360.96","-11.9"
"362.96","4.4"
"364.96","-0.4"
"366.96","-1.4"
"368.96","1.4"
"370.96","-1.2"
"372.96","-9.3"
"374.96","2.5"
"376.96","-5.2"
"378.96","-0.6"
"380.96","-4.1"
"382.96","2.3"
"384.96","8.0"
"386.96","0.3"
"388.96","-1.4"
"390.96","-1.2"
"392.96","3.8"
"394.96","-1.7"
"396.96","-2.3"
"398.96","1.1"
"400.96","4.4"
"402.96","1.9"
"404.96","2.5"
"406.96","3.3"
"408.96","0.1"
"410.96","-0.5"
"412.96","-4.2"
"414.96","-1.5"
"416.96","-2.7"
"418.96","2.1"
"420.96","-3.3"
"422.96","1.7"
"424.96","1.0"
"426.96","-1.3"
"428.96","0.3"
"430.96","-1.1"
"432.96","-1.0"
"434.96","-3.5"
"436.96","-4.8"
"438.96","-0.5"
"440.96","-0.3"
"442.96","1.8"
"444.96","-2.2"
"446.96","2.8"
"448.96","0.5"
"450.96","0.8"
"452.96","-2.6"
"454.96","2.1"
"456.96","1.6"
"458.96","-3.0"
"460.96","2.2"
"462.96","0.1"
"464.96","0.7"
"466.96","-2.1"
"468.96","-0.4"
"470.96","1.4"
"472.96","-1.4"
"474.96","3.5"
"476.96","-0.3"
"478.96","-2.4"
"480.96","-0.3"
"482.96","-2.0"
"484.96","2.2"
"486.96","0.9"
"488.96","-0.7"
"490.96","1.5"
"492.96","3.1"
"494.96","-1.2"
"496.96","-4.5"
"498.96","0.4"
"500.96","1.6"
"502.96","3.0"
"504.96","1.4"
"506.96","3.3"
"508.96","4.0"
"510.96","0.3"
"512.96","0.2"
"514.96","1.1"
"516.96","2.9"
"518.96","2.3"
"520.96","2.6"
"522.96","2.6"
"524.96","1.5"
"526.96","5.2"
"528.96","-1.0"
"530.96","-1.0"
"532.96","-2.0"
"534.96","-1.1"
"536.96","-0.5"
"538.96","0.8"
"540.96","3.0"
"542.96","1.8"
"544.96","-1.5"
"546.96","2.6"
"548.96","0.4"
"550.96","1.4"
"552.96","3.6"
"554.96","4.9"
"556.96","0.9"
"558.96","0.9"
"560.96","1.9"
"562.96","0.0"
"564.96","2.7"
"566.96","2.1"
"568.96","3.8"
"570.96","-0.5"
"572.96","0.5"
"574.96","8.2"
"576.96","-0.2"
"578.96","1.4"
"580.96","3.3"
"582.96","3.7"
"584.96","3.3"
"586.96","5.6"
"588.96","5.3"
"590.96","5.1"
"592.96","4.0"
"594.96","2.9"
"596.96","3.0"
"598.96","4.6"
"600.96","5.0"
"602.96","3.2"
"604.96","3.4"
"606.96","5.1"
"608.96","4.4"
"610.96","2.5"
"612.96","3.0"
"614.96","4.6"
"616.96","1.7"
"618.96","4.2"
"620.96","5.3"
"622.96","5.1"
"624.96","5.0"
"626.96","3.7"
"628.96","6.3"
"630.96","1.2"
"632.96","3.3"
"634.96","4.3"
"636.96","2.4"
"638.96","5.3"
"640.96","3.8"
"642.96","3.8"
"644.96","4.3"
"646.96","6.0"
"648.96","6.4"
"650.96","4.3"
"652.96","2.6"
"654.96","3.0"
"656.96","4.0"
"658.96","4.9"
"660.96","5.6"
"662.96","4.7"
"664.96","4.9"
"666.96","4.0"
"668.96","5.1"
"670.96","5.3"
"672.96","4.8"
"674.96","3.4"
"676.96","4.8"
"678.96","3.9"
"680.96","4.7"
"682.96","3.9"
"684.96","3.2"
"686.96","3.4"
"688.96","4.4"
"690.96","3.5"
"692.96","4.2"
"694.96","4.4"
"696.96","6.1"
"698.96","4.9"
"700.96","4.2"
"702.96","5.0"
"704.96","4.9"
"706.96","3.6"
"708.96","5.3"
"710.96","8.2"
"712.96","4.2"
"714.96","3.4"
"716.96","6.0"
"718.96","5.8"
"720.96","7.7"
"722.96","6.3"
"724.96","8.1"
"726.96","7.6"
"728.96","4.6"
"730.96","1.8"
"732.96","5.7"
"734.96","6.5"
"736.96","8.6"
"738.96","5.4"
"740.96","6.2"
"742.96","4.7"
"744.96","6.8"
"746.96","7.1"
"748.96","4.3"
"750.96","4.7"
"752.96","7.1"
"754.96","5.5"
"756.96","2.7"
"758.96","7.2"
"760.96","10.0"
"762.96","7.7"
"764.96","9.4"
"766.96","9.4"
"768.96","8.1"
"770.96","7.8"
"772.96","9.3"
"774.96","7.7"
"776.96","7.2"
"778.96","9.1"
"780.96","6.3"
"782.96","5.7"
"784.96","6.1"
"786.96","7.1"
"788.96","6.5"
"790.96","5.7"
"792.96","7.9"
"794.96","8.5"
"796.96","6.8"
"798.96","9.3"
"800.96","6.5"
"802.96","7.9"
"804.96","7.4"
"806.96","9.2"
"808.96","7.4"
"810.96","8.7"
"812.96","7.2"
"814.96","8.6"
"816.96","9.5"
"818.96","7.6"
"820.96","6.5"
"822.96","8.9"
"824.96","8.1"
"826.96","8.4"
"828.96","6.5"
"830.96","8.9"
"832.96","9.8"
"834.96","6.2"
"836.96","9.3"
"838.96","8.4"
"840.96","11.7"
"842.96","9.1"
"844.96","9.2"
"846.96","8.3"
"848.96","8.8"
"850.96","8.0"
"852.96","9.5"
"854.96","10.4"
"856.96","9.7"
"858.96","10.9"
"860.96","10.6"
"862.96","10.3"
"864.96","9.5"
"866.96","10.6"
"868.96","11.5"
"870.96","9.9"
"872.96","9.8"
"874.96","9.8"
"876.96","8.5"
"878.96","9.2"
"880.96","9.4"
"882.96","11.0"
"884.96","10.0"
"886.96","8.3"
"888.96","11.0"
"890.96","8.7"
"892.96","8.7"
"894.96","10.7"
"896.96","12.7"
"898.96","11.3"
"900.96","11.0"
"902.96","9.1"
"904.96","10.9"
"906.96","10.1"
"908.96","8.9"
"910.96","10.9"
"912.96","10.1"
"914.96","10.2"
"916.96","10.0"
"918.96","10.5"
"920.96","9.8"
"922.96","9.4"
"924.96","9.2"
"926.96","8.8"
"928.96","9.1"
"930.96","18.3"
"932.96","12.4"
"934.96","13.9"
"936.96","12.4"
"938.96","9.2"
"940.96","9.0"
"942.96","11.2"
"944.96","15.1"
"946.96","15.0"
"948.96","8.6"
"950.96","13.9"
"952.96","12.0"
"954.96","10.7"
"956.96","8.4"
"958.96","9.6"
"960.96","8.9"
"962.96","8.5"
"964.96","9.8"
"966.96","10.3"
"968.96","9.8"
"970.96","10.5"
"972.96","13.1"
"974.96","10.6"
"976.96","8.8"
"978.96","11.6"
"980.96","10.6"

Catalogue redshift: 0.907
